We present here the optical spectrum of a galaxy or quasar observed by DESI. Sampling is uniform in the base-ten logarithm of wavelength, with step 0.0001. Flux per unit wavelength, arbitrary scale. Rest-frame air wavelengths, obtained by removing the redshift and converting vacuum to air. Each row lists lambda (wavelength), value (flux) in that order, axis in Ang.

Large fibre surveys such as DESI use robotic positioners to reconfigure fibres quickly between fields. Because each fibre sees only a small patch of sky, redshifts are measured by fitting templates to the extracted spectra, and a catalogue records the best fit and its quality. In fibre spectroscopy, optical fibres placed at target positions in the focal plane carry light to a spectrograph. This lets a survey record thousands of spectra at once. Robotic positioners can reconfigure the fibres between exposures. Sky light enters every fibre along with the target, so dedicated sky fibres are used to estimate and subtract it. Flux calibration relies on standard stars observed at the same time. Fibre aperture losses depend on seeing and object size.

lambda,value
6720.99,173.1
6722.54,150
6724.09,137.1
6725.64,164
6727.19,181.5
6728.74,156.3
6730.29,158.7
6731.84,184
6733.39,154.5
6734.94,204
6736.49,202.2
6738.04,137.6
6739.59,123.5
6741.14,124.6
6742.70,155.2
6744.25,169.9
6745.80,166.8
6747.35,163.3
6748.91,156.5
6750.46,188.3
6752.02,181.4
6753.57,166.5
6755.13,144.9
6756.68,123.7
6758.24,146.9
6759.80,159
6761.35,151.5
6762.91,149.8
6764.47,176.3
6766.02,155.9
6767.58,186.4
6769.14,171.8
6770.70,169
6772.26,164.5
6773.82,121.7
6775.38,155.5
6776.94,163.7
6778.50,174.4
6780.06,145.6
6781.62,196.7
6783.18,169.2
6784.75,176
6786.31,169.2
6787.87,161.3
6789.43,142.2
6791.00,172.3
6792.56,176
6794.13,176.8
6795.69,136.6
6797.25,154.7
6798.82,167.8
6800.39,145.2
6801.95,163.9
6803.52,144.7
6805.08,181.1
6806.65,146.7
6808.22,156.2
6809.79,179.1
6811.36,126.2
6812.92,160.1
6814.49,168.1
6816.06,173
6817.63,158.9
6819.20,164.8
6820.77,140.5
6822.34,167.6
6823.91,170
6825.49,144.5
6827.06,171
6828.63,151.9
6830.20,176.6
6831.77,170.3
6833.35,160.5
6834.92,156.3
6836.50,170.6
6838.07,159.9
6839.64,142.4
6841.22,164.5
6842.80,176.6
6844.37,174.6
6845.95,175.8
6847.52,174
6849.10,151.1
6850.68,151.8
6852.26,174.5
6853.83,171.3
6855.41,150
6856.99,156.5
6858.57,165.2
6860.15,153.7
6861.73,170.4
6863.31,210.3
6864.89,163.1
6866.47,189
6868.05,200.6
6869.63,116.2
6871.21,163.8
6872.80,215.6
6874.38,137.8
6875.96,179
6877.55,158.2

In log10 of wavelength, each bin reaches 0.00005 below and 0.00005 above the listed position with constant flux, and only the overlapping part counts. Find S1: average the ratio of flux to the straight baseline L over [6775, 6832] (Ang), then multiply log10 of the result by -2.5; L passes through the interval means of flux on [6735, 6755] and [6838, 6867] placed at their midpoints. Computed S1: 0.02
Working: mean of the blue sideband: 162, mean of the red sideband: 167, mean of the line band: 162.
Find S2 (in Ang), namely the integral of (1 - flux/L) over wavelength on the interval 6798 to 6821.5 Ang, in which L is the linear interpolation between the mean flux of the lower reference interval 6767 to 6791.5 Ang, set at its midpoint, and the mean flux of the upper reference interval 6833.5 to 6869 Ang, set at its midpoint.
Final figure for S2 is 1.1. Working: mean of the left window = 165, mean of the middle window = 158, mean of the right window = 168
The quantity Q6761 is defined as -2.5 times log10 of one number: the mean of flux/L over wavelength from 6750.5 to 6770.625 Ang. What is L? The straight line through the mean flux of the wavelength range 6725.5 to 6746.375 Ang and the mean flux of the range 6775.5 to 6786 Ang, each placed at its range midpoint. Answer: 0.04 mag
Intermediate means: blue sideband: 163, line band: 161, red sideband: 170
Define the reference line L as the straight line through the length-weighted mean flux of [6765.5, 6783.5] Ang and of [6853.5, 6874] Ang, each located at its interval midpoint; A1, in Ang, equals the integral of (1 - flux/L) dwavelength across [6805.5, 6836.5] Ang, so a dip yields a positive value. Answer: 1.3 Ang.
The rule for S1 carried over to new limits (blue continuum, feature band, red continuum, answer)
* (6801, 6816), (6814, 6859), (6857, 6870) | 0.02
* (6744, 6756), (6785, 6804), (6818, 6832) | 0.03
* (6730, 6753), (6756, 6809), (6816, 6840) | 0.02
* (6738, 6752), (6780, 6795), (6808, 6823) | -0.07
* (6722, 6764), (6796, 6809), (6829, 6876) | 0.05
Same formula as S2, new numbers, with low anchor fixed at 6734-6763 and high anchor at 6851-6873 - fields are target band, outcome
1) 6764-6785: -0.6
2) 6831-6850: 0.4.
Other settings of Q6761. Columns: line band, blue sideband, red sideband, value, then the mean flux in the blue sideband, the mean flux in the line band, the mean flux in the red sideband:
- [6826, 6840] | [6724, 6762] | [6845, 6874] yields 0.03 mag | 161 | 163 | 169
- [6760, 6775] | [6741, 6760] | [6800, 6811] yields -0.01 mag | 158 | 161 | 159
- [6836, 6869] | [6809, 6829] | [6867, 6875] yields -0.02 mag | 160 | 169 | 168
